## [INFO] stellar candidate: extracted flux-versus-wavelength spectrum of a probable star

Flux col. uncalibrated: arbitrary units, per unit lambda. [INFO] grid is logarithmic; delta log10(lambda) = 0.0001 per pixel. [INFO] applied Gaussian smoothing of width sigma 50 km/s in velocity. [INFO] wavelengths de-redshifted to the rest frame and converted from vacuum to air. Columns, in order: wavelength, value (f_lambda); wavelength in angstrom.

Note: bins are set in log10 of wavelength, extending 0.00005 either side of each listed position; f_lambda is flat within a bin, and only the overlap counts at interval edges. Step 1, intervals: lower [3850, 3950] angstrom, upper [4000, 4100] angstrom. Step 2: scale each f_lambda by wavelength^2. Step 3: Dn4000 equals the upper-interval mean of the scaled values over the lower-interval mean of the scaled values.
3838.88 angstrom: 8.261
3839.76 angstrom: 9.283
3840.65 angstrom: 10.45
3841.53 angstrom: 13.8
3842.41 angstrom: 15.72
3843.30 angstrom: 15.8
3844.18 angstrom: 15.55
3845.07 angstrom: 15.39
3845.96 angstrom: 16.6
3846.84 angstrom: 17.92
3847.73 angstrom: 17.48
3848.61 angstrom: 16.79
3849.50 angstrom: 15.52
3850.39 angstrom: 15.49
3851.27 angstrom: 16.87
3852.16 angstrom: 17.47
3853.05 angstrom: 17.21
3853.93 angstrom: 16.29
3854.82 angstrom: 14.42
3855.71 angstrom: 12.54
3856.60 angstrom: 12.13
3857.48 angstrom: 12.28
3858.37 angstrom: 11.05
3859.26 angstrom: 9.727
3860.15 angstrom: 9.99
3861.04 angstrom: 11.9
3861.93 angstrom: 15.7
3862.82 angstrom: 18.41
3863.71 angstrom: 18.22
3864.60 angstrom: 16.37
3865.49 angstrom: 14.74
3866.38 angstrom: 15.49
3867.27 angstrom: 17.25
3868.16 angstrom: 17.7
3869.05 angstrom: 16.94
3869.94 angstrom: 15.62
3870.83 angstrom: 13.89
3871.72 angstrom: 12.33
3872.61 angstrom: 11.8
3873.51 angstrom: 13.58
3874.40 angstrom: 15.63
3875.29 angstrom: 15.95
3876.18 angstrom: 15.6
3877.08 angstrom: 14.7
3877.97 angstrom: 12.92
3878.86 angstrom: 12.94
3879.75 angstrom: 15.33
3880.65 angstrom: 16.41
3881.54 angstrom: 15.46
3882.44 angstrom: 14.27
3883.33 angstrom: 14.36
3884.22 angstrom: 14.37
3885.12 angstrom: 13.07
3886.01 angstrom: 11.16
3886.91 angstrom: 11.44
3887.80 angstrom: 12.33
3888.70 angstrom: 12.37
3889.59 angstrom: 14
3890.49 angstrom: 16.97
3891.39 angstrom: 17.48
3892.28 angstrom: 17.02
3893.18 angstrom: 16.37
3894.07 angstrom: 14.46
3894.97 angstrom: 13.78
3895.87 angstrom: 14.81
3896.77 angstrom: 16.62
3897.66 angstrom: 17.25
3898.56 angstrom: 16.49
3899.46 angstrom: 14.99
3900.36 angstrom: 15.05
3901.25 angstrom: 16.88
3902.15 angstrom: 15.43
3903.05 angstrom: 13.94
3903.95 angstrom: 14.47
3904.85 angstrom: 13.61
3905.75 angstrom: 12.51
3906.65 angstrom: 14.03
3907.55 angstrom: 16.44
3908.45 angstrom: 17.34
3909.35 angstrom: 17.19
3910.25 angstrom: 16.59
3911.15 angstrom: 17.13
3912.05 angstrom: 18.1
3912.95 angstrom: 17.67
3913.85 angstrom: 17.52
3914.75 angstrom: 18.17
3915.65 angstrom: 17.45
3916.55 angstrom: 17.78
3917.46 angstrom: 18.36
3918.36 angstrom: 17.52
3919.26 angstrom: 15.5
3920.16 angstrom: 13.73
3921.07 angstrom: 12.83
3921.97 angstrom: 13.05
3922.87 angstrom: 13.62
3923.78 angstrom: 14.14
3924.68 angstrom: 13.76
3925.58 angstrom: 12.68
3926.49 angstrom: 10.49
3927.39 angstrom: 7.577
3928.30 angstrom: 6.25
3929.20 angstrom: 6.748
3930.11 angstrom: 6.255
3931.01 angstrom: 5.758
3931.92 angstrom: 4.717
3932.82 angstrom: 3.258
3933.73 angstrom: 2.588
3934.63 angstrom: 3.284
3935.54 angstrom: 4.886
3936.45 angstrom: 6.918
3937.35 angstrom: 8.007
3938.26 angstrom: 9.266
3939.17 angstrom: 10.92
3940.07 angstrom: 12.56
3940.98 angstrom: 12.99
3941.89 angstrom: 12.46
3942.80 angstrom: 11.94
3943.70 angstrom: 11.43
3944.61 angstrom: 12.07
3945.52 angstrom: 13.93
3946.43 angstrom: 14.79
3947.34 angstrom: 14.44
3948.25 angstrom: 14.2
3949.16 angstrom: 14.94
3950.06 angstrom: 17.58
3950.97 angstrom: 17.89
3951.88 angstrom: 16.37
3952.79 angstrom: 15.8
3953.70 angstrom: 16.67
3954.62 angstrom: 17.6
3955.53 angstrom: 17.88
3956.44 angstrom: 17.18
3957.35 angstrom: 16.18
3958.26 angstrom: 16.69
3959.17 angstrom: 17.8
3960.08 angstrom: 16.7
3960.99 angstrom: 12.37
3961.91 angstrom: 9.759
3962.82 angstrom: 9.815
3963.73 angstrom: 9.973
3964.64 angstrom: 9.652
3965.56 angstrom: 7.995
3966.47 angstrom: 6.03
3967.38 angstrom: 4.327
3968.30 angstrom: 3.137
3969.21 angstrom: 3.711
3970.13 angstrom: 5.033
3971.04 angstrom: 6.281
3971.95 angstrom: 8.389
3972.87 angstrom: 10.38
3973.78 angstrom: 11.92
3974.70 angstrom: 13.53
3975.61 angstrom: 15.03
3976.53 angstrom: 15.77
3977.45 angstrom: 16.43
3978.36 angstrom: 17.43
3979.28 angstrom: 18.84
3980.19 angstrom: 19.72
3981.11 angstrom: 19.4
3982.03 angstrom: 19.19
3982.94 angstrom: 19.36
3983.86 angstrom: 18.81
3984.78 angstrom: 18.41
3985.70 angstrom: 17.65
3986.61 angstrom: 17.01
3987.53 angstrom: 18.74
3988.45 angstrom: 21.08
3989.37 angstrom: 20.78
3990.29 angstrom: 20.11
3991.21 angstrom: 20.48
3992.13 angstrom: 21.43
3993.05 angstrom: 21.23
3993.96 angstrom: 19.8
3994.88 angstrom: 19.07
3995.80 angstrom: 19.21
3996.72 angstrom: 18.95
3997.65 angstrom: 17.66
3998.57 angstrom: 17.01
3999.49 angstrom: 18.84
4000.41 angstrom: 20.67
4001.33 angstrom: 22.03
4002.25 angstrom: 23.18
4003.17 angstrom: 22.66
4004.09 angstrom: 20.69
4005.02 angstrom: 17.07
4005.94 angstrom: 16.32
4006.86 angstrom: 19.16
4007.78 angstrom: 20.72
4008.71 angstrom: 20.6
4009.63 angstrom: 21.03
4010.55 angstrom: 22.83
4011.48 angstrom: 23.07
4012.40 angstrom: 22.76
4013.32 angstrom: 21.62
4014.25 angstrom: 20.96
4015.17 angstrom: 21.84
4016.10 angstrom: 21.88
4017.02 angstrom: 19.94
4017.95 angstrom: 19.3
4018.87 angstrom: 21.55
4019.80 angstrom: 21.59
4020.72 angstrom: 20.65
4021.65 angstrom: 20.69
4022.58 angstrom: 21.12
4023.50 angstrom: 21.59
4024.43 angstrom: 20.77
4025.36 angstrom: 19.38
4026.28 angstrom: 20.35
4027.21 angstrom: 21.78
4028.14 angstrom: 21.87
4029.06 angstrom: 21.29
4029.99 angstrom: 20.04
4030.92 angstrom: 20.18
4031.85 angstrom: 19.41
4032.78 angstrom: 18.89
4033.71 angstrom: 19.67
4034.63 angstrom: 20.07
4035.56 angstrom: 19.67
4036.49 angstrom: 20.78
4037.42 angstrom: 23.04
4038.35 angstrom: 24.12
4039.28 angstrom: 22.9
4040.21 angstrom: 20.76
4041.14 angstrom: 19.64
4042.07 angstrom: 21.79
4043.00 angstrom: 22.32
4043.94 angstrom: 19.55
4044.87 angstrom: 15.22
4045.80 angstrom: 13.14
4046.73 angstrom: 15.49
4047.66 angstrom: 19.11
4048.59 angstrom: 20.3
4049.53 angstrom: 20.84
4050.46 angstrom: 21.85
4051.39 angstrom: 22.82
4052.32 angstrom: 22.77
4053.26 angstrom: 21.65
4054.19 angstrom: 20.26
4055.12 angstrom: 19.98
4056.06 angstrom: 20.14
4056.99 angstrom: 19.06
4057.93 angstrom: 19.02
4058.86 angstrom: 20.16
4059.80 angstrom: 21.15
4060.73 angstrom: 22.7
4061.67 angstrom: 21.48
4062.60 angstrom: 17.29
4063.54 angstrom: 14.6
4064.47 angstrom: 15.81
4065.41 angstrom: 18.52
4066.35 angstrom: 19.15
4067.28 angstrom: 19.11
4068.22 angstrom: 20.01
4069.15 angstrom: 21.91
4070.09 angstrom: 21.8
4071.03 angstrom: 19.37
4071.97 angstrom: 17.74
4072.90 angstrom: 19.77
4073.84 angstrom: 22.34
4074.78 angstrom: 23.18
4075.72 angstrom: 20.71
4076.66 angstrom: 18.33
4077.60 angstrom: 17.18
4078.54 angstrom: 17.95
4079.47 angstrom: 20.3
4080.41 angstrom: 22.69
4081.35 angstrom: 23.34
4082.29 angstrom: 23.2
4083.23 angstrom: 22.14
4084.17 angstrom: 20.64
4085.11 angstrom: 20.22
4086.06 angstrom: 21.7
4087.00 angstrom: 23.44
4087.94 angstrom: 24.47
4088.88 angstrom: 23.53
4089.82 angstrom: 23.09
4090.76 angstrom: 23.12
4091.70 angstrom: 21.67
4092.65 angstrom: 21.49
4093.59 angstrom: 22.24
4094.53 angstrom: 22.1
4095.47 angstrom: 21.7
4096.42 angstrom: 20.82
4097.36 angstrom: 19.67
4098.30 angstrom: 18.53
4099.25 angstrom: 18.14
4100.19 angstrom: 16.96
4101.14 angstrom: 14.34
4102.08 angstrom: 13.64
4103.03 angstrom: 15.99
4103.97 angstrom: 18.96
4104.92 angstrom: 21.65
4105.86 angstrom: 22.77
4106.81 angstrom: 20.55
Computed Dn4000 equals 1.62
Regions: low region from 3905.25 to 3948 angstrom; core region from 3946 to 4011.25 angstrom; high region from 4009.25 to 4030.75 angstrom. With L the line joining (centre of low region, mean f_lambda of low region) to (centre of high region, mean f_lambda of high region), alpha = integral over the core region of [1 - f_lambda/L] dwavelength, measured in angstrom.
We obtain 4.2 angstrom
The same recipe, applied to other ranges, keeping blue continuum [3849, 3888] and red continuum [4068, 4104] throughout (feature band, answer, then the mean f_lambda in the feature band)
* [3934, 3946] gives 4.8 angstrom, 9.95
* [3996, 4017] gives -2.5 angstrom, 20.5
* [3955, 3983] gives 7.4 angstrom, 12.7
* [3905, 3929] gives 1.5 angstrom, 14.8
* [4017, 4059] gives -2.6 angstrom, 20.4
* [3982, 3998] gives -1.4 angstrom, 19.4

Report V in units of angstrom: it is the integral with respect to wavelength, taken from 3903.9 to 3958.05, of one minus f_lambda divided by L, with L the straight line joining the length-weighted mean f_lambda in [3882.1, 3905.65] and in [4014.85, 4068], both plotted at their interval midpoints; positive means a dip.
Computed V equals 9.83 angstrom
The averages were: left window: 14.7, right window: 20.2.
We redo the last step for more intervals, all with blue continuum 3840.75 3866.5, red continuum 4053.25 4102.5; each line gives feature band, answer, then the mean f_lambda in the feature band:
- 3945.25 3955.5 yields 0.8 angstrom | 16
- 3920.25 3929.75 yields 3.1 angstrom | 11.2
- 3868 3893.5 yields 1.8 angstrom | 14.5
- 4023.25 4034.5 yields -0.8 angstrom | 20.4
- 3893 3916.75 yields 0.3 angstrom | 16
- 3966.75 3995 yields 4.0 angstrom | 15.5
